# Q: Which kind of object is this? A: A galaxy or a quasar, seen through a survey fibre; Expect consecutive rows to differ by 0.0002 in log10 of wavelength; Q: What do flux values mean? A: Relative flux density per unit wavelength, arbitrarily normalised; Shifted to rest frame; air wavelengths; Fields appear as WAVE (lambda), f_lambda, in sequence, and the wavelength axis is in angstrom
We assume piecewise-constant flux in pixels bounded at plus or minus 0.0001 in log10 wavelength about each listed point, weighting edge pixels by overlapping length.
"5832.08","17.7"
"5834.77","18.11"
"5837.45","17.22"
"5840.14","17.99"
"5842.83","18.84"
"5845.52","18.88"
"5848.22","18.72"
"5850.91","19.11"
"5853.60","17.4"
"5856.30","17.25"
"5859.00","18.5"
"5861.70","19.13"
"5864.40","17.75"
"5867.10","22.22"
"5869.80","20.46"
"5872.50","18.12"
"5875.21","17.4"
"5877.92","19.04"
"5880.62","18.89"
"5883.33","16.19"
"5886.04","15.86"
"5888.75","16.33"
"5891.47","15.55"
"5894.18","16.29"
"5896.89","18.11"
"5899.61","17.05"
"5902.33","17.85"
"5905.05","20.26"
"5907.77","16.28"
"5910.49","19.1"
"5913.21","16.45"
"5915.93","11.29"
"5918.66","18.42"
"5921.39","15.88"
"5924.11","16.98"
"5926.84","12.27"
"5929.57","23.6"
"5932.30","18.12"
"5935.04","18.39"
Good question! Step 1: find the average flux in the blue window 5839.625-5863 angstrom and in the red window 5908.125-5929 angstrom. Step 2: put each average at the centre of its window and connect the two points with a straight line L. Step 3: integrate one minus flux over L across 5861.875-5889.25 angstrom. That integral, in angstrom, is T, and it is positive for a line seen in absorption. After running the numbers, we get -1.1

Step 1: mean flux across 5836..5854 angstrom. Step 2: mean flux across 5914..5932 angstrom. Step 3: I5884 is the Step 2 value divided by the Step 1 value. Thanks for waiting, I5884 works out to 0.90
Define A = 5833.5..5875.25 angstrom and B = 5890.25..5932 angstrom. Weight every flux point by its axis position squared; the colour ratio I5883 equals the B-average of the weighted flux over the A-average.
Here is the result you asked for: 0.93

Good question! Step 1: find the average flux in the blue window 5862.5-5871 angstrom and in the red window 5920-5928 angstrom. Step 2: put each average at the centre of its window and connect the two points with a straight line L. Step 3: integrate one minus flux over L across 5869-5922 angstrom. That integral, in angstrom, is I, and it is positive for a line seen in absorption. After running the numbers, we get 1.0 angstrom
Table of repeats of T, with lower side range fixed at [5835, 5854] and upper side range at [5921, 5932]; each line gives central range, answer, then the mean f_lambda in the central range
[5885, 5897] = 1.04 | 16.3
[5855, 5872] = -0.98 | 19.2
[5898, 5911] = -0.29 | 18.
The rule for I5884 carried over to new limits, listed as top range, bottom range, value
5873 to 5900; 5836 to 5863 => 0.93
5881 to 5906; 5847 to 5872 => 0.90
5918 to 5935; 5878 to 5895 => 1.05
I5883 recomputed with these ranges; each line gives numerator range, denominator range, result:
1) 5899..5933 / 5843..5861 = 0.96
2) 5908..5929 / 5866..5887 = 0.88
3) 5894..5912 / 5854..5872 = 0.95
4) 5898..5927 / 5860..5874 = 0.87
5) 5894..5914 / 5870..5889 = 1.02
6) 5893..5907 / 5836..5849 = 0.99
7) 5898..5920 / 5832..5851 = 0.95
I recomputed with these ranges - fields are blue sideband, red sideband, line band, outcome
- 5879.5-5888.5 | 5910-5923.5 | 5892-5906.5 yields -1.1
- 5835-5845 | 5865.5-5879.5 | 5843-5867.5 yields 0.1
